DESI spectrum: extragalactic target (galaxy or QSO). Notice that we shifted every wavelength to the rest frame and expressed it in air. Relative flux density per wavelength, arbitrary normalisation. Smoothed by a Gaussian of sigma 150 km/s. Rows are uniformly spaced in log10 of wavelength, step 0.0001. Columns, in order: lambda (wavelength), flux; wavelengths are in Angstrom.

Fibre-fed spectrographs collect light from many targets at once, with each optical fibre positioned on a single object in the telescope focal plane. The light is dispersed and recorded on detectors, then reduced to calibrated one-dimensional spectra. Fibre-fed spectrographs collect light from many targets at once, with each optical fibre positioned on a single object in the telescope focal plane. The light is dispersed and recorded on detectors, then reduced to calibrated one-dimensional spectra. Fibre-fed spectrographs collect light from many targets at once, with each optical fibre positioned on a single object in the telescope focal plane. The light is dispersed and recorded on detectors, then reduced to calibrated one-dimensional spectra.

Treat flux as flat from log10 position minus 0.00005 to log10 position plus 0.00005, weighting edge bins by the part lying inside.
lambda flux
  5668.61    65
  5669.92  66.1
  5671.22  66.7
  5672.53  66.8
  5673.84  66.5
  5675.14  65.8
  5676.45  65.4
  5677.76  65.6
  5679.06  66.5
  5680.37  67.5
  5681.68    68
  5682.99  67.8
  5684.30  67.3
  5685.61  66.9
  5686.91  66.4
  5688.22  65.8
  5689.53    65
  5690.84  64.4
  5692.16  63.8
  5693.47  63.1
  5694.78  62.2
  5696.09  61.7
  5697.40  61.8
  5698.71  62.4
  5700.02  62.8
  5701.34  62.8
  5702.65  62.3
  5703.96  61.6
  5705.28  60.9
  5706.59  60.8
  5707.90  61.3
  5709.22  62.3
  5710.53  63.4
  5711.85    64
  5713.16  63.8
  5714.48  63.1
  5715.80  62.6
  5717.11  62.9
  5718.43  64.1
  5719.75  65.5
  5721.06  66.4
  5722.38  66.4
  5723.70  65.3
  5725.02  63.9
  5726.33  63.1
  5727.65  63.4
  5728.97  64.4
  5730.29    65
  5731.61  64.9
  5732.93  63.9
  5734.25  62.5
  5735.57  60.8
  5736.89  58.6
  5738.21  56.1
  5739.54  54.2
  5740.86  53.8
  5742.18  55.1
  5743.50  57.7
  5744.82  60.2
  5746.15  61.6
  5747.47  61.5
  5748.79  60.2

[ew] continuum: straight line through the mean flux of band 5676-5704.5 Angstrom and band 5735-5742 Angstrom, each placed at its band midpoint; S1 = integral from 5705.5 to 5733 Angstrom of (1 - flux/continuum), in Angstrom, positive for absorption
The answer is -1.89 Angstrom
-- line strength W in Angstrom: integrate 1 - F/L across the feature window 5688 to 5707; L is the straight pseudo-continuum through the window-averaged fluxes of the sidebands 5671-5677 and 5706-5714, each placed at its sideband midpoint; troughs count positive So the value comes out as 0.34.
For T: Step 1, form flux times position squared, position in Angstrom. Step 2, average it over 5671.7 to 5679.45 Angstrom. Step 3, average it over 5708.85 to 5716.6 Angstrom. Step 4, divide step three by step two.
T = 0.97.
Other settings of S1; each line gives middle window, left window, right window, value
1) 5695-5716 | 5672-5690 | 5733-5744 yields 0.14 Angstrom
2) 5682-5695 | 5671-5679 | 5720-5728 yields 0.07 Angstrom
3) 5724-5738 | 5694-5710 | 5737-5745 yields -1.28 Angstrom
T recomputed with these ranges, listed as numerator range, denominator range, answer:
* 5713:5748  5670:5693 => 0.95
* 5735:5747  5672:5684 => 0.88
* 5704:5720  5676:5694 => 0.96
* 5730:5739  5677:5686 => 0.93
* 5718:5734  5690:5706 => 1.04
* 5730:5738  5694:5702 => 1.01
